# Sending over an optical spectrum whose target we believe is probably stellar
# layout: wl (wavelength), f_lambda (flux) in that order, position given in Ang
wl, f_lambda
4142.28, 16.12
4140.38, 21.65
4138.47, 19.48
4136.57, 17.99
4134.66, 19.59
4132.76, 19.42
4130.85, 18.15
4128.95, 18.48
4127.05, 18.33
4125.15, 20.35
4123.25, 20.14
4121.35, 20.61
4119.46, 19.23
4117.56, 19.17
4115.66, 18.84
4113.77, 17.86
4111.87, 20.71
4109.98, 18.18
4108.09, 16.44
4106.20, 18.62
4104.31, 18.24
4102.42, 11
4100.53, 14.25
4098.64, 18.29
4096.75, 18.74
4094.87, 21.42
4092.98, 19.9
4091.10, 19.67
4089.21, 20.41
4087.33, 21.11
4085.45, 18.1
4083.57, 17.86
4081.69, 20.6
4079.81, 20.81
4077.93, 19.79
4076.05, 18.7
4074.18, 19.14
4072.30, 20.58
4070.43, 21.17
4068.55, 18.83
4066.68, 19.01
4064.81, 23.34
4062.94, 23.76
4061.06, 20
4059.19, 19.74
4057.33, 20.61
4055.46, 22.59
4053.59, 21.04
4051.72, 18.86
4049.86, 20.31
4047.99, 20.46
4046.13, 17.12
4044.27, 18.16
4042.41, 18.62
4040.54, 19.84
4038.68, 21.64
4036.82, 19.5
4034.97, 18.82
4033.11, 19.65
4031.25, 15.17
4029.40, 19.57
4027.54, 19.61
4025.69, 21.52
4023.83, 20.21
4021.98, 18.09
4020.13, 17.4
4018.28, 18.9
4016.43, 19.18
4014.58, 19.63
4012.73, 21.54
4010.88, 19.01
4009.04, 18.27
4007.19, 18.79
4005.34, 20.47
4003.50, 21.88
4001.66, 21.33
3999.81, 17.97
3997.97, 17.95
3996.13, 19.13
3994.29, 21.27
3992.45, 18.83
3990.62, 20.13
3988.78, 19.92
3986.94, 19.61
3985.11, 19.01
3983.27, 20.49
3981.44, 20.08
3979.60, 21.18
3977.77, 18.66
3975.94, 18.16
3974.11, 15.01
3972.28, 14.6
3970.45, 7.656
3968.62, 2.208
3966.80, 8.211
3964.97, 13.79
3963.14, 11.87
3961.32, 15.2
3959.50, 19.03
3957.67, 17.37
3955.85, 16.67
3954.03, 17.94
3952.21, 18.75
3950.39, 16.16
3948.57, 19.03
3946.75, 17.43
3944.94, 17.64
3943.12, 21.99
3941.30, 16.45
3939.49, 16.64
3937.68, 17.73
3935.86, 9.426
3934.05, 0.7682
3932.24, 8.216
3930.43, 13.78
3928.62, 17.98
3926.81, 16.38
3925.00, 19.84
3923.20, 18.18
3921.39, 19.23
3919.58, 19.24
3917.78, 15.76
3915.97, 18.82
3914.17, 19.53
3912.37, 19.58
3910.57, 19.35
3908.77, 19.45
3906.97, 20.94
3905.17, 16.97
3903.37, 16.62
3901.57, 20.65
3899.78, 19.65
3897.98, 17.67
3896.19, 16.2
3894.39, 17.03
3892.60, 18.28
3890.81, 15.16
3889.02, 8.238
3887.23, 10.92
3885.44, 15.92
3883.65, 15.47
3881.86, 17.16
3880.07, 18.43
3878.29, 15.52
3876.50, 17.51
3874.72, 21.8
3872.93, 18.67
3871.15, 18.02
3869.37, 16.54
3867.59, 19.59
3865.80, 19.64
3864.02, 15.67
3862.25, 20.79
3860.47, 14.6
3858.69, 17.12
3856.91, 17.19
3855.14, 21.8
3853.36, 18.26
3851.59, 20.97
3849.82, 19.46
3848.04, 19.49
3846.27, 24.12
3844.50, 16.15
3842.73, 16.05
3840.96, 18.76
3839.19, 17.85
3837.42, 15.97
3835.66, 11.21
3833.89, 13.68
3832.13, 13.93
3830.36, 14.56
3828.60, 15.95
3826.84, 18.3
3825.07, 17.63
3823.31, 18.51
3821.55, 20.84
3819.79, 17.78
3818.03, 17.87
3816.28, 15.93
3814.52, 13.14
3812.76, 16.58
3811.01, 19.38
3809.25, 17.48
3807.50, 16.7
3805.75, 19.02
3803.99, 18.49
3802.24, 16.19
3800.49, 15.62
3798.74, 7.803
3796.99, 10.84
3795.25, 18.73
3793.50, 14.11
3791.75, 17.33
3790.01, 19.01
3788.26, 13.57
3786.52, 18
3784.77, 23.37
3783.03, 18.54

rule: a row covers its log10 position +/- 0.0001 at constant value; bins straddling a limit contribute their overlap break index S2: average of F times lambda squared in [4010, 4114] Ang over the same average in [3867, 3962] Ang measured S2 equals 1.2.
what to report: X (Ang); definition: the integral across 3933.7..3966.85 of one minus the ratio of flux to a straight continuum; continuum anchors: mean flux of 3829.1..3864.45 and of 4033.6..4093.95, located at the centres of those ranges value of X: 5.0 Ang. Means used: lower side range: 17.4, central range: 15.8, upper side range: 20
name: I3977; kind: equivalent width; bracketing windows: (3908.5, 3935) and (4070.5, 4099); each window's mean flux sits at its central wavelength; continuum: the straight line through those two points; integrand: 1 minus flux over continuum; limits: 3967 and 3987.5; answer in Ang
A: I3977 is 2.1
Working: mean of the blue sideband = 16.3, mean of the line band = 15.7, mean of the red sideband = 19.8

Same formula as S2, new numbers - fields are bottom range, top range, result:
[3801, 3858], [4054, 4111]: 1.26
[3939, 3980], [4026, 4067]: 1.33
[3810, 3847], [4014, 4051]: 1.26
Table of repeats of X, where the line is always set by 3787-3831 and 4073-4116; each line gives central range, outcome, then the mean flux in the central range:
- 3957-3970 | 4.0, 12.3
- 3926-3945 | 3.6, 14.1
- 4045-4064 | -2.2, 20.4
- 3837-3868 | -3.2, 18.5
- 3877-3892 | 2.0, 14.7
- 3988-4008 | -2.1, 19.8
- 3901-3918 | -1.6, 18.8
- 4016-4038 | -1.0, 19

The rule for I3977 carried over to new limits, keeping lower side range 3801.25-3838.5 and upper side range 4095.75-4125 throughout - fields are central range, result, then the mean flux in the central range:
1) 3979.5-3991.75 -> -1.75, 20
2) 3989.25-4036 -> -4.72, 19.4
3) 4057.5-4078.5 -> -2.94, 20.4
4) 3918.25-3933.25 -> 0.60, 16.5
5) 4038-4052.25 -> -1.27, 19.4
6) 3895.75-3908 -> -1.03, 18.5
